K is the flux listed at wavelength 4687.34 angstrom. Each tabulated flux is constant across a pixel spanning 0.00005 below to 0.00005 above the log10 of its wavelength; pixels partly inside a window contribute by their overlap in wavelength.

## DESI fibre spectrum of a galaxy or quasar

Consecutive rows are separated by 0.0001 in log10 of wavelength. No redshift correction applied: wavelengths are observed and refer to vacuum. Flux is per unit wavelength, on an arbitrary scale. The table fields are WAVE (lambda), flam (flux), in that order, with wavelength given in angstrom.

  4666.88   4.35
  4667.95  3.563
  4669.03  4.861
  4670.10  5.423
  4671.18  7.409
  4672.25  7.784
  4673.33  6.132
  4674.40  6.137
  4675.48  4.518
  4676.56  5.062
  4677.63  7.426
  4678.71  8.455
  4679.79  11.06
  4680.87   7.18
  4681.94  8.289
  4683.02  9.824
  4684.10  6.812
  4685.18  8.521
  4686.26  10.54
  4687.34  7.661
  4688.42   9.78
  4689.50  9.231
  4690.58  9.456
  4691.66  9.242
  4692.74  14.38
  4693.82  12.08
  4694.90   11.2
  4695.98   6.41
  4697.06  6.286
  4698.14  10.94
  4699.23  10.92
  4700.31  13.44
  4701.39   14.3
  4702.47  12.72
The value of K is 7.661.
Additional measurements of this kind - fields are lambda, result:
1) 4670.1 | 5.423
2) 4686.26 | 10.54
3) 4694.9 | 11.2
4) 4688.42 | 9.78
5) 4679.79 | 11.06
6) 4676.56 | 5.062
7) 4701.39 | 14.3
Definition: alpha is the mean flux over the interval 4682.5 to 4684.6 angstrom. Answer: 8.33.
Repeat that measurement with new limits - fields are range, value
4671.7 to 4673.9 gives 6.97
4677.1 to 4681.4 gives 8.52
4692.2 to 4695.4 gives 12.6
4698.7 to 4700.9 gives 12.3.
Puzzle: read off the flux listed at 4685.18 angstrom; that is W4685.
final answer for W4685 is 8.521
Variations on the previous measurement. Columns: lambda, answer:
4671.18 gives 7.409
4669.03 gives 4.861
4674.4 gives 6.137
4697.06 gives 6.286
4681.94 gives 8.289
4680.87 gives 7.18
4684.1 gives 6.812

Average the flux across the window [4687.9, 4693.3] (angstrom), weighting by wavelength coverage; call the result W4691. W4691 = 10.4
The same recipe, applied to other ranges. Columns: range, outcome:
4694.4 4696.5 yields 8.79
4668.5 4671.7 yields 5.89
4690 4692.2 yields 9.35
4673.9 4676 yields 5.31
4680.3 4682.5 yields 7.81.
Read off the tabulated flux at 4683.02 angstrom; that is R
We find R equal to 9.824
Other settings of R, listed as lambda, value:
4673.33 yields 6.132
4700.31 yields 13.44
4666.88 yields 4.35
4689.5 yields 9.231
